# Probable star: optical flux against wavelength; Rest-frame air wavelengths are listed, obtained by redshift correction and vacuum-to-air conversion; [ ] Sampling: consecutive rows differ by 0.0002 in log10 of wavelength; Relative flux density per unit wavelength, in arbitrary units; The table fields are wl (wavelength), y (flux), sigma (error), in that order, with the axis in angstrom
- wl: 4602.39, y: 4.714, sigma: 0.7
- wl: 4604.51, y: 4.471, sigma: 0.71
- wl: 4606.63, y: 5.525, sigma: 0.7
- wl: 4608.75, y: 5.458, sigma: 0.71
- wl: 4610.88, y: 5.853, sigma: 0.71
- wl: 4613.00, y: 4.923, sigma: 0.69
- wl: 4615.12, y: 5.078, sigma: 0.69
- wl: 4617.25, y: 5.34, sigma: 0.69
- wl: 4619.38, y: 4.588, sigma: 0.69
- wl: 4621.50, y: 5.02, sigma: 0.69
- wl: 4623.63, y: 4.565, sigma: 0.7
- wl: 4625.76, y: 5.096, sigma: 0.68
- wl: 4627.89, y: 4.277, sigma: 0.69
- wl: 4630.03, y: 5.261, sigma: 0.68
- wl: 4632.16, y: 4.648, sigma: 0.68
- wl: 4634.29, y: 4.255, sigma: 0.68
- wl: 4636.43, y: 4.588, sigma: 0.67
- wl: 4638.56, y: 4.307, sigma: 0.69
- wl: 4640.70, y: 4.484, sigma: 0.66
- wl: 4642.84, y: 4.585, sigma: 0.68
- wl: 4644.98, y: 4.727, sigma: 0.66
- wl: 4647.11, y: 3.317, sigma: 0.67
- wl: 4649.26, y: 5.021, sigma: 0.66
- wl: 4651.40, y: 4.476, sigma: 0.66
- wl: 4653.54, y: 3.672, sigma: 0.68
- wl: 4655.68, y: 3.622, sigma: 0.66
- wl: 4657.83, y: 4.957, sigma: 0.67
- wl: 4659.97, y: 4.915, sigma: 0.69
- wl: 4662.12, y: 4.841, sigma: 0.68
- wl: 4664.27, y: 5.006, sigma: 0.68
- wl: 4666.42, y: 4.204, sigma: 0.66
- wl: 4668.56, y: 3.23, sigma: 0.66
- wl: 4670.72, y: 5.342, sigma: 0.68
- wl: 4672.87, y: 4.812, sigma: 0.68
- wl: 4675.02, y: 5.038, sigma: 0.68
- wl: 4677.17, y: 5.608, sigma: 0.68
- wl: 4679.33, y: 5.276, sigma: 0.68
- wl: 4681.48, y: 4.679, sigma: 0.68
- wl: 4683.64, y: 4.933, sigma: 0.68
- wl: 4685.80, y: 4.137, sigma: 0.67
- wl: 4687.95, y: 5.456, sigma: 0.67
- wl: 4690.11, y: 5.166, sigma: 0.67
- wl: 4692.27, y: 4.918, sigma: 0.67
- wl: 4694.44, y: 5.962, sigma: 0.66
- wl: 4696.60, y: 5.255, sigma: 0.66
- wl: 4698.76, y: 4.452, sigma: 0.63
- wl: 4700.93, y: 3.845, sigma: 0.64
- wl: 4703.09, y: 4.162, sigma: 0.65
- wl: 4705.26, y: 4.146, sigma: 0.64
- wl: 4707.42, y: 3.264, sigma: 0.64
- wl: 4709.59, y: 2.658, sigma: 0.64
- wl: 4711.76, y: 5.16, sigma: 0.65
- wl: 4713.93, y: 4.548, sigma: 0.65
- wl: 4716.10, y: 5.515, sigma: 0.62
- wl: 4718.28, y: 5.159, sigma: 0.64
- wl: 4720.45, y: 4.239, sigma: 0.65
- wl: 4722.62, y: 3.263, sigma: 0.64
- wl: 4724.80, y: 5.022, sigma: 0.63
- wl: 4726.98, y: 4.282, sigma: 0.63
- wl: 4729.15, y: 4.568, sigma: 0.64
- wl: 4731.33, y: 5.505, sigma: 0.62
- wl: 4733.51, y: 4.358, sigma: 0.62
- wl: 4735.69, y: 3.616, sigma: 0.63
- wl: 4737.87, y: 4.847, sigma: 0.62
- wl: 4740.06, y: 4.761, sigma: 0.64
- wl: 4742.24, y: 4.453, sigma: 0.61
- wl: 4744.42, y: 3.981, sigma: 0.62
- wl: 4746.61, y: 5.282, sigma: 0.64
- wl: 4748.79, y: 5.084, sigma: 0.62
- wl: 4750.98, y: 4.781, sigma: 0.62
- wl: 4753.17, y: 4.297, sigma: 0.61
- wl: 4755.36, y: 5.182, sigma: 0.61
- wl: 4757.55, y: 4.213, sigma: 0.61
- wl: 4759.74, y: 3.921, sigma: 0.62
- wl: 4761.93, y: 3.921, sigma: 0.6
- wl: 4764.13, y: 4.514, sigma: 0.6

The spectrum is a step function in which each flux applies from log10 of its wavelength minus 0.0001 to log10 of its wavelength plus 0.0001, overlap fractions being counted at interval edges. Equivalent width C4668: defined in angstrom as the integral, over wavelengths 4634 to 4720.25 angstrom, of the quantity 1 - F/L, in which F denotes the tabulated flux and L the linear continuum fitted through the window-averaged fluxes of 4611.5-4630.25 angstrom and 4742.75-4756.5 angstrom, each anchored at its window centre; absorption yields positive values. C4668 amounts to 4.4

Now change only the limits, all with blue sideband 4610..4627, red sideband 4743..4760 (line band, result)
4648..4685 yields 1.6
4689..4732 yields 1.9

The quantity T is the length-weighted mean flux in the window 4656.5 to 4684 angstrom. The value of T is 4.82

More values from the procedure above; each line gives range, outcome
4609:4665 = 4.68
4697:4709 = 3.99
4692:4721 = 4.51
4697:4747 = 4.39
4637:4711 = 4.55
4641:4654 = 4.34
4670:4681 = 5.19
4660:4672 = 4.56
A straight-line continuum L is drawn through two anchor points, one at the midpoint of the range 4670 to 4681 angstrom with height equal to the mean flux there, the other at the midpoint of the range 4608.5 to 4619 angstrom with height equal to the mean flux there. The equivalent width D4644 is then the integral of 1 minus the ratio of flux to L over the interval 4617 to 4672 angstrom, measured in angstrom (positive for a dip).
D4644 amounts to 7.2 angstrom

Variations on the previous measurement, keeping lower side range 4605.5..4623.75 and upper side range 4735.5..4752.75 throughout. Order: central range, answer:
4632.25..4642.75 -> 1.3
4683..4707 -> 0.6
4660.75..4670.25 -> 1.1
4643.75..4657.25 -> 2.3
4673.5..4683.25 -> -0.4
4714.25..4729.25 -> 0.5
